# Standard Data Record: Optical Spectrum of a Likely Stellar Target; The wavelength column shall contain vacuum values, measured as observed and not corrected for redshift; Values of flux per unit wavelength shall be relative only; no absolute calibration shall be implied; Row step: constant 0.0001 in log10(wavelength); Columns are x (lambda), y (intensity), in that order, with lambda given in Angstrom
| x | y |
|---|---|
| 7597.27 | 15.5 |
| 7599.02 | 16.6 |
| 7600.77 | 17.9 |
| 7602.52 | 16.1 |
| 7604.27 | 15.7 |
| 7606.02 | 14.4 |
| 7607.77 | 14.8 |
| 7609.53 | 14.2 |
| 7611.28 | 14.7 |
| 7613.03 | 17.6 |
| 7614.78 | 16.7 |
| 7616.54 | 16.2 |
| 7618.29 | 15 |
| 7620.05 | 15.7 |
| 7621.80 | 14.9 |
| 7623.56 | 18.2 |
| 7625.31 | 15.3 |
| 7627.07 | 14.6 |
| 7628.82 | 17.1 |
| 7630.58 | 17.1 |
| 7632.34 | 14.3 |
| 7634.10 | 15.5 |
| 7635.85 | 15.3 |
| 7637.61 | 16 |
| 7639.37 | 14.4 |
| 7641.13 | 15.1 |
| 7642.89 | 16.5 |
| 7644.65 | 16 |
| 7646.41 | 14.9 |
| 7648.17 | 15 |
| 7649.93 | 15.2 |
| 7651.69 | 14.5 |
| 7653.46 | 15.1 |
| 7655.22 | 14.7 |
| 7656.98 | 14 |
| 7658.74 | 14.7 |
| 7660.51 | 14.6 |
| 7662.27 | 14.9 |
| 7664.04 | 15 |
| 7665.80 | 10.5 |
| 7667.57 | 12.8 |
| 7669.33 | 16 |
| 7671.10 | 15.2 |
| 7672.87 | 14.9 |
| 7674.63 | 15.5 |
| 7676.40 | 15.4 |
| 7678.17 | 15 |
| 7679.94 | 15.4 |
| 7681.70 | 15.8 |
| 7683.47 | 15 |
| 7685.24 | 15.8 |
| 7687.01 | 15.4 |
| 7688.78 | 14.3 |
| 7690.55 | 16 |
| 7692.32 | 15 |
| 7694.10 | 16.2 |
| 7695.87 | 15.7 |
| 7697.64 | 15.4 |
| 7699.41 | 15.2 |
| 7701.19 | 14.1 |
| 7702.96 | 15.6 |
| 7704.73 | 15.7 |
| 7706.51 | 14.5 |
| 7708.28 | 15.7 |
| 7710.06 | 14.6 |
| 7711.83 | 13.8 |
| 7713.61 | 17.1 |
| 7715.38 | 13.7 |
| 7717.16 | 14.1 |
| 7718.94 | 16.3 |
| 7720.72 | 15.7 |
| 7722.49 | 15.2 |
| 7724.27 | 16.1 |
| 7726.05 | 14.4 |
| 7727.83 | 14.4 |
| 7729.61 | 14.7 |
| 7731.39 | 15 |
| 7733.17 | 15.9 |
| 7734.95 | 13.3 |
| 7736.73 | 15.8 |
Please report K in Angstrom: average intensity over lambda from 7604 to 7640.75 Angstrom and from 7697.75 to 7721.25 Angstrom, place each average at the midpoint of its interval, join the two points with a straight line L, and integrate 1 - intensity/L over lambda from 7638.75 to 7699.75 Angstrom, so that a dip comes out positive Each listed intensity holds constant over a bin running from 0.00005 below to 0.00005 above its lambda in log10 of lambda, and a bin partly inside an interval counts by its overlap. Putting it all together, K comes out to 1.3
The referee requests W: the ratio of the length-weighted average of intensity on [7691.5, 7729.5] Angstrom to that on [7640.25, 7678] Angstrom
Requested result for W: 1.0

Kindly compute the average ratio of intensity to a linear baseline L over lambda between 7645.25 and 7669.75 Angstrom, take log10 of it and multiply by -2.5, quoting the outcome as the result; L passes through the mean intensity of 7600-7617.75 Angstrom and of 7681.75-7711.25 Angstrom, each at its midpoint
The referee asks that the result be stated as 0.08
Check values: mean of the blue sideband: 15.8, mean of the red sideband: 15.3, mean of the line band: 14.4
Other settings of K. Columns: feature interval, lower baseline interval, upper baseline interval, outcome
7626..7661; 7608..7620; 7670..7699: 0.7 Angstrom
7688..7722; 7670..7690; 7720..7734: 0.0 Angstrom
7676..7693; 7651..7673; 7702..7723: -0.7 Angstrom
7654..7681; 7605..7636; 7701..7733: 1.4 Angstrom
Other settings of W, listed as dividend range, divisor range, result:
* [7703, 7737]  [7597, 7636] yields 0.95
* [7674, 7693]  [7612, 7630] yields 0.95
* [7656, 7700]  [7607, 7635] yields 0.95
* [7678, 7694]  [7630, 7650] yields 1.00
